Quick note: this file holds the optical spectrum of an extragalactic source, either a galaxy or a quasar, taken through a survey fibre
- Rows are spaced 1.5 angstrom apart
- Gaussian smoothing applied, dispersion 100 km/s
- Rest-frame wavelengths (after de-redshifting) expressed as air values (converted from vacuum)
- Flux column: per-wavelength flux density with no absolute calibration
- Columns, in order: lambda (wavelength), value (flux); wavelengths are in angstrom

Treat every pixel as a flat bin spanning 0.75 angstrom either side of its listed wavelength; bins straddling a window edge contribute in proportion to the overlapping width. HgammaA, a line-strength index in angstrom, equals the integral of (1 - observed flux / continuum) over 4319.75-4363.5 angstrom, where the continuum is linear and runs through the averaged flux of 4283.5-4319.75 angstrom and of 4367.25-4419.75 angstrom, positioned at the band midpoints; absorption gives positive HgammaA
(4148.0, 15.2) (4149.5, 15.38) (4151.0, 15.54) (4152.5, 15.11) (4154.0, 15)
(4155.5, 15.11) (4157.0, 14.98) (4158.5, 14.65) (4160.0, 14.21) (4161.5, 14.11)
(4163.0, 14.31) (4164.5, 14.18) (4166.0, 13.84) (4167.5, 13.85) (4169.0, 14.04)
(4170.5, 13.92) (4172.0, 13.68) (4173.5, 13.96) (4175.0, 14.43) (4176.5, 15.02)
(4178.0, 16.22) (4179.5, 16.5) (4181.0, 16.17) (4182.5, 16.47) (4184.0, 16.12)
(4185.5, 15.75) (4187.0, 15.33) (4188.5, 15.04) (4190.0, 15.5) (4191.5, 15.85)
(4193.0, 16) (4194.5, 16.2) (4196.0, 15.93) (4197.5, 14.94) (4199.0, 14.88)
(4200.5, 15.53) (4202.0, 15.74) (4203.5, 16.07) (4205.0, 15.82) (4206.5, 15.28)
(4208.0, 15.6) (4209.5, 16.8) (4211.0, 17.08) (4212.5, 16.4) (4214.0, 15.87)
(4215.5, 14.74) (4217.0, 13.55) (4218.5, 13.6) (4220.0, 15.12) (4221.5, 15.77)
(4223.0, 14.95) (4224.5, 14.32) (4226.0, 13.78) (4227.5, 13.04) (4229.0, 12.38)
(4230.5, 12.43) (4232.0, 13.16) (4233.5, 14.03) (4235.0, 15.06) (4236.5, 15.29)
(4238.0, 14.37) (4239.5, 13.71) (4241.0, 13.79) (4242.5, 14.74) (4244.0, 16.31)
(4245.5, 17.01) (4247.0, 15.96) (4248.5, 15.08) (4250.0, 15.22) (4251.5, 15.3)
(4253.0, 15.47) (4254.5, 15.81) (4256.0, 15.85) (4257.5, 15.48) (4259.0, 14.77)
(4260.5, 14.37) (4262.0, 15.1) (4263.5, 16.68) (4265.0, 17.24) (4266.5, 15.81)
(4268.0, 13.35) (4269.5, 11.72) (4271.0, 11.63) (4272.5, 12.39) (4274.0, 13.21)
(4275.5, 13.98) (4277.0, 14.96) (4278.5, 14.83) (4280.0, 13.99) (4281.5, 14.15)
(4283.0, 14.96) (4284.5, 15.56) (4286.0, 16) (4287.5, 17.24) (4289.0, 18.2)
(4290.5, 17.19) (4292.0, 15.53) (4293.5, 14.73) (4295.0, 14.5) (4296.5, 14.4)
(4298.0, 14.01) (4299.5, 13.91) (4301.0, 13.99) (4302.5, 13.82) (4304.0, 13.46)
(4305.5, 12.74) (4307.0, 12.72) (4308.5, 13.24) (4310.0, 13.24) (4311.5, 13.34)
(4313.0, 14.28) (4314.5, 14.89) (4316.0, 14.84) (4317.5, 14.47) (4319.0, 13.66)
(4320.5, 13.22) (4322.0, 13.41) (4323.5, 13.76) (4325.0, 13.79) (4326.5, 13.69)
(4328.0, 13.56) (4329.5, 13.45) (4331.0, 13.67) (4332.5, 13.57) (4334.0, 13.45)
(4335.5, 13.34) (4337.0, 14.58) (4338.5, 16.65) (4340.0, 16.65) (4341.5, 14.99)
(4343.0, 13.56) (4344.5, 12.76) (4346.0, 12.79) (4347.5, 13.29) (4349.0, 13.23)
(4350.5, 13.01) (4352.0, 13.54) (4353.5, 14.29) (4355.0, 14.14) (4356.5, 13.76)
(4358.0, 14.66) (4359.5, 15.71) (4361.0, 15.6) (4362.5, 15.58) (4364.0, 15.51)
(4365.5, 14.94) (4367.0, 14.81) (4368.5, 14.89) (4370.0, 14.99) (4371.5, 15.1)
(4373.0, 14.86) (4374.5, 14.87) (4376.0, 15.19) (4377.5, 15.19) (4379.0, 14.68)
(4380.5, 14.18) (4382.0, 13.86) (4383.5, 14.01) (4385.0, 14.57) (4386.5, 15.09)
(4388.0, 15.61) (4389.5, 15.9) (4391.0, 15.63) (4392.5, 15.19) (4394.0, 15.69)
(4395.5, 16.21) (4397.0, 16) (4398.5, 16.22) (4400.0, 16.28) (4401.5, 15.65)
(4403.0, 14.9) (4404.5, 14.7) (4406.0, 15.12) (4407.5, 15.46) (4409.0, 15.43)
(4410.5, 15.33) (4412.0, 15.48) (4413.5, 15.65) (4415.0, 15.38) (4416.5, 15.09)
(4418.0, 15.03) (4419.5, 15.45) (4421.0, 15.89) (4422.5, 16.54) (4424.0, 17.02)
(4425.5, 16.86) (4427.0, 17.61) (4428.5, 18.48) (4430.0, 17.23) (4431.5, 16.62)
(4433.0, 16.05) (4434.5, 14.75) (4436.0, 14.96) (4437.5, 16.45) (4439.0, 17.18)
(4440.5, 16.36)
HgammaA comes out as 2.3 angstrom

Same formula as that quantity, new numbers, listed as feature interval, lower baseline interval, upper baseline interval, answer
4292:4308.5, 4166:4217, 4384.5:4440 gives 1.9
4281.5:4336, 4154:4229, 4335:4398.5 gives 2.2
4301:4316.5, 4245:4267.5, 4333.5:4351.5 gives 1.1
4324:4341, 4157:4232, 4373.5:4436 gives 1.3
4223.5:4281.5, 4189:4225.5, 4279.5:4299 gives 3.5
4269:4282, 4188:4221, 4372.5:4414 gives 1.7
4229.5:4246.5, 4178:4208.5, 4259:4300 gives 0.8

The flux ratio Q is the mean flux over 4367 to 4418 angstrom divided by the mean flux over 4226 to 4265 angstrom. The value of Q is 1.03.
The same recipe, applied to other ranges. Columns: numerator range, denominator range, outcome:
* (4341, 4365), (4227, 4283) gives 0.97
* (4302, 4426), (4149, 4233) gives 0.98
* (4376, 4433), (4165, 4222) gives 1.02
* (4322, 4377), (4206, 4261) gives 0.96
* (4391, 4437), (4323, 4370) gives 1.11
